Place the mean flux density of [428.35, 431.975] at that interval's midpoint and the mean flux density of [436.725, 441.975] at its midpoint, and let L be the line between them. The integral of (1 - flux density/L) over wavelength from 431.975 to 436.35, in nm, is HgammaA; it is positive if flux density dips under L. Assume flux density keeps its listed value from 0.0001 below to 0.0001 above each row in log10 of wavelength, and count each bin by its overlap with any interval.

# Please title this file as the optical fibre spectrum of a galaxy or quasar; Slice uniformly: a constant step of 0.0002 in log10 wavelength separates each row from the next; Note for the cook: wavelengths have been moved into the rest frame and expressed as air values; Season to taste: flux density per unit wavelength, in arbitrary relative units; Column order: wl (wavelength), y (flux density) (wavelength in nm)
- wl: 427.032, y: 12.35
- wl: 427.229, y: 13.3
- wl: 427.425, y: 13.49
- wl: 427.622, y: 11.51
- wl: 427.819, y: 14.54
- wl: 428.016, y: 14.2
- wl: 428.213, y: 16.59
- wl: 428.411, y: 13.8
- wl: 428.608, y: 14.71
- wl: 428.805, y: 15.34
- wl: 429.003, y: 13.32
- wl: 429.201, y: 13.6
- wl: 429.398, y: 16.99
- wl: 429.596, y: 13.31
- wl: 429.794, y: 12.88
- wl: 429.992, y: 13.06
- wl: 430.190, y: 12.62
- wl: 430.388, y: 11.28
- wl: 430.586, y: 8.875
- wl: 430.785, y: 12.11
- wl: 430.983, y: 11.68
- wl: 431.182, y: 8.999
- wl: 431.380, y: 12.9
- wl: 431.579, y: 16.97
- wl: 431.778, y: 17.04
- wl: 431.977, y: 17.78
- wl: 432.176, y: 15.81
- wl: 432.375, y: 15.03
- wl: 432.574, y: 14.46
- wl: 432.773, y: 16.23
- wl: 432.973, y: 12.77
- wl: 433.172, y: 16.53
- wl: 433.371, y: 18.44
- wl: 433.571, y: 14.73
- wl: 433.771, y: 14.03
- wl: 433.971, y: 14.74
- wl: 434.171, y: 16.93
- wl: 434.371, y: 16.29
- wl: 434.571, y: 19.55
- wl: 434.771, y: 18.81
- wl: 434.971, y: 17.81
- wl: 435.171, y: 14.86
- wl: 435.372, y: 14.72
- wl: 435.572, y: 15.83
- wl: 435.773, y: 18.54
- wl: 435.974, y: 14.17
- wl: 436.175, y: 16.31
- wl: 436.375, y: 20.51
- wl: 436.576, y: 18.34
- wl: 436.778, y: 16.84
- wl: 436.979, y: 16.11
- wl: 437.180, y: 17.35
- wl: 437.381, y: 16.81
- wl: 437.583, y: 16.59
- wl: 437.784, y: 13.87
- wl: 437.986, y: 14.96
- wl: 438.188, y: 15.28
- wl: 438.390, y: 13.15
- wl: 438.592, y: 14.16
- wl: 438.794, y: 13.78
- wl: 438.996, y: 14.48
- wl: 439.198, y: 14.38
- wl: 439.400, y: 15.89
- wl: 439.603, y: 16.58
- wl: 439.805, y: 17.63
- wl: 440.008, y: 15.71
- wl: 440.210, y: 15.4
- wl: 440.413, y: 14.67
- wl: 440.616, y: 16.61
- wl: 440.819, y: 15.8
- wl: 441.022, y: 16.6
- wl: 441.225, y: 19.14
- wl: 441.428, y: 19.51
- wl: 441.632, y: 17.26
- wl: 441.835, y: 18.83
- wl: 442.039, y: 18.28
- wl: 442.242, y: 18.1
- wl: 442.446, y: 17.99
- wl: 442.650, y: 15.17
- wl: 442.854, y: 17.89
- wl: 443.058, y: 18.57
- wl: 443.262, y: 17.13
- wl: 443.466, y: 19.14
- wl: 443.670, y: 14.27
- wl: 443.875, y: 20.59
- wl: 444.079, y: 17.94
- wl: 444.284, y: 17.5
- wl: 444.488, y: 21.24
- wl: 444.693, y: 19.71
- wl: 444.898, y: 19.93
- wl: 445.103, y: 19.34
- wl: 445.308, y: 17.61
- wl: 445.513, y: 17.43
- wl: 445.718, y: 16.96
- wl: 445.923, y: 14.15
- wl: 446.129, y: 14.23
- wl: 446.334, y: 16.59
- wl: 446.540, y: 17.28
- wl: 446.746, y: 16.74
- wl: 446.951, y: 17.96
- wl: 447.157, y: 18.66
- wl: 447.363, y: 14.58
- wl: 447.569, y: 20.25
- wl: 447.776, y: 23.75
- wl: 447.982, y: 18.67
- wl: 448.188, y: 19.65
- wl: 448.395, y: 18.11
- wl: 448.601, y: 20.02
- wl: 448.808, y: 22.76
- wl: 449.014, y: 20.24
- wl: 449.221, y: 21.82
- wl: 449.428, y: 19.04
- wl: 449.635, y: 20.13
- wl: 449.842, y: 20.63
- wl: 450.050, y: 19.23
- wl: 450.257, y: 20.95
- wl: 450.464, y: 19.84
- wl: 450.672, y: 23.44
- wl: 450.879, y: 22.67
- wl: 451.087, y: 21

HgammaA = -0.47 nm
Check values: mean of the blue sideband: 13.4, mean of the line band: 16.1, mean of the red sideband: 16.1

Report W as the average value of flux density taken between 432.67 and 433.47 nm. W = 16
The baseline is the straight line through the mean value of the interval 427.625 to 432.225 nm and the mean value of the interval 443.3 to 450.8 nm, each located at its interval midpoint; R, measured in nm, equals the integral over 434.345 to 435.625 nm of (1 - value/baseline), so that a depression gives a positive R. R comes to -0.14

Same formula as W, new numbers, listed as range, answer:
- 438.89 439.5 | 14.9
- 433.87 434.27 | 15.8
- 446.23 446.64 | 16.9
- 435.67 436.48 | 17.4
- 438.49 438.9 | 14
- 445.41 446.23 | 15.7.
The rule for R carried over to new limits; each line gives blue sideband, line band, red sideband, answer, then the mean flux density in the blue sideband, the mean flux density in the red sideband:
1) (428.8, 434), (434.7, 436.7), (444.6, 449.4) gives -0.21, 14.1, 18.6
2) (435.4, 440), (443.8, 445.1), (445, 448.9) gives -0.14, 16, 18.1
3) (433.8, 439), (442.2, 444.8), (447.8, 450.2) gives 0.05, 16.2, 20.2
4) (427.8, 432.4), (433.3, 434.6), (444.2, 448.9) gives -0.11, 13.9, 18.4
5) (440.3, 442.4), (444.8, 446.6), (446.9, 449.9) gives 0.18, 17.5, 19.8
